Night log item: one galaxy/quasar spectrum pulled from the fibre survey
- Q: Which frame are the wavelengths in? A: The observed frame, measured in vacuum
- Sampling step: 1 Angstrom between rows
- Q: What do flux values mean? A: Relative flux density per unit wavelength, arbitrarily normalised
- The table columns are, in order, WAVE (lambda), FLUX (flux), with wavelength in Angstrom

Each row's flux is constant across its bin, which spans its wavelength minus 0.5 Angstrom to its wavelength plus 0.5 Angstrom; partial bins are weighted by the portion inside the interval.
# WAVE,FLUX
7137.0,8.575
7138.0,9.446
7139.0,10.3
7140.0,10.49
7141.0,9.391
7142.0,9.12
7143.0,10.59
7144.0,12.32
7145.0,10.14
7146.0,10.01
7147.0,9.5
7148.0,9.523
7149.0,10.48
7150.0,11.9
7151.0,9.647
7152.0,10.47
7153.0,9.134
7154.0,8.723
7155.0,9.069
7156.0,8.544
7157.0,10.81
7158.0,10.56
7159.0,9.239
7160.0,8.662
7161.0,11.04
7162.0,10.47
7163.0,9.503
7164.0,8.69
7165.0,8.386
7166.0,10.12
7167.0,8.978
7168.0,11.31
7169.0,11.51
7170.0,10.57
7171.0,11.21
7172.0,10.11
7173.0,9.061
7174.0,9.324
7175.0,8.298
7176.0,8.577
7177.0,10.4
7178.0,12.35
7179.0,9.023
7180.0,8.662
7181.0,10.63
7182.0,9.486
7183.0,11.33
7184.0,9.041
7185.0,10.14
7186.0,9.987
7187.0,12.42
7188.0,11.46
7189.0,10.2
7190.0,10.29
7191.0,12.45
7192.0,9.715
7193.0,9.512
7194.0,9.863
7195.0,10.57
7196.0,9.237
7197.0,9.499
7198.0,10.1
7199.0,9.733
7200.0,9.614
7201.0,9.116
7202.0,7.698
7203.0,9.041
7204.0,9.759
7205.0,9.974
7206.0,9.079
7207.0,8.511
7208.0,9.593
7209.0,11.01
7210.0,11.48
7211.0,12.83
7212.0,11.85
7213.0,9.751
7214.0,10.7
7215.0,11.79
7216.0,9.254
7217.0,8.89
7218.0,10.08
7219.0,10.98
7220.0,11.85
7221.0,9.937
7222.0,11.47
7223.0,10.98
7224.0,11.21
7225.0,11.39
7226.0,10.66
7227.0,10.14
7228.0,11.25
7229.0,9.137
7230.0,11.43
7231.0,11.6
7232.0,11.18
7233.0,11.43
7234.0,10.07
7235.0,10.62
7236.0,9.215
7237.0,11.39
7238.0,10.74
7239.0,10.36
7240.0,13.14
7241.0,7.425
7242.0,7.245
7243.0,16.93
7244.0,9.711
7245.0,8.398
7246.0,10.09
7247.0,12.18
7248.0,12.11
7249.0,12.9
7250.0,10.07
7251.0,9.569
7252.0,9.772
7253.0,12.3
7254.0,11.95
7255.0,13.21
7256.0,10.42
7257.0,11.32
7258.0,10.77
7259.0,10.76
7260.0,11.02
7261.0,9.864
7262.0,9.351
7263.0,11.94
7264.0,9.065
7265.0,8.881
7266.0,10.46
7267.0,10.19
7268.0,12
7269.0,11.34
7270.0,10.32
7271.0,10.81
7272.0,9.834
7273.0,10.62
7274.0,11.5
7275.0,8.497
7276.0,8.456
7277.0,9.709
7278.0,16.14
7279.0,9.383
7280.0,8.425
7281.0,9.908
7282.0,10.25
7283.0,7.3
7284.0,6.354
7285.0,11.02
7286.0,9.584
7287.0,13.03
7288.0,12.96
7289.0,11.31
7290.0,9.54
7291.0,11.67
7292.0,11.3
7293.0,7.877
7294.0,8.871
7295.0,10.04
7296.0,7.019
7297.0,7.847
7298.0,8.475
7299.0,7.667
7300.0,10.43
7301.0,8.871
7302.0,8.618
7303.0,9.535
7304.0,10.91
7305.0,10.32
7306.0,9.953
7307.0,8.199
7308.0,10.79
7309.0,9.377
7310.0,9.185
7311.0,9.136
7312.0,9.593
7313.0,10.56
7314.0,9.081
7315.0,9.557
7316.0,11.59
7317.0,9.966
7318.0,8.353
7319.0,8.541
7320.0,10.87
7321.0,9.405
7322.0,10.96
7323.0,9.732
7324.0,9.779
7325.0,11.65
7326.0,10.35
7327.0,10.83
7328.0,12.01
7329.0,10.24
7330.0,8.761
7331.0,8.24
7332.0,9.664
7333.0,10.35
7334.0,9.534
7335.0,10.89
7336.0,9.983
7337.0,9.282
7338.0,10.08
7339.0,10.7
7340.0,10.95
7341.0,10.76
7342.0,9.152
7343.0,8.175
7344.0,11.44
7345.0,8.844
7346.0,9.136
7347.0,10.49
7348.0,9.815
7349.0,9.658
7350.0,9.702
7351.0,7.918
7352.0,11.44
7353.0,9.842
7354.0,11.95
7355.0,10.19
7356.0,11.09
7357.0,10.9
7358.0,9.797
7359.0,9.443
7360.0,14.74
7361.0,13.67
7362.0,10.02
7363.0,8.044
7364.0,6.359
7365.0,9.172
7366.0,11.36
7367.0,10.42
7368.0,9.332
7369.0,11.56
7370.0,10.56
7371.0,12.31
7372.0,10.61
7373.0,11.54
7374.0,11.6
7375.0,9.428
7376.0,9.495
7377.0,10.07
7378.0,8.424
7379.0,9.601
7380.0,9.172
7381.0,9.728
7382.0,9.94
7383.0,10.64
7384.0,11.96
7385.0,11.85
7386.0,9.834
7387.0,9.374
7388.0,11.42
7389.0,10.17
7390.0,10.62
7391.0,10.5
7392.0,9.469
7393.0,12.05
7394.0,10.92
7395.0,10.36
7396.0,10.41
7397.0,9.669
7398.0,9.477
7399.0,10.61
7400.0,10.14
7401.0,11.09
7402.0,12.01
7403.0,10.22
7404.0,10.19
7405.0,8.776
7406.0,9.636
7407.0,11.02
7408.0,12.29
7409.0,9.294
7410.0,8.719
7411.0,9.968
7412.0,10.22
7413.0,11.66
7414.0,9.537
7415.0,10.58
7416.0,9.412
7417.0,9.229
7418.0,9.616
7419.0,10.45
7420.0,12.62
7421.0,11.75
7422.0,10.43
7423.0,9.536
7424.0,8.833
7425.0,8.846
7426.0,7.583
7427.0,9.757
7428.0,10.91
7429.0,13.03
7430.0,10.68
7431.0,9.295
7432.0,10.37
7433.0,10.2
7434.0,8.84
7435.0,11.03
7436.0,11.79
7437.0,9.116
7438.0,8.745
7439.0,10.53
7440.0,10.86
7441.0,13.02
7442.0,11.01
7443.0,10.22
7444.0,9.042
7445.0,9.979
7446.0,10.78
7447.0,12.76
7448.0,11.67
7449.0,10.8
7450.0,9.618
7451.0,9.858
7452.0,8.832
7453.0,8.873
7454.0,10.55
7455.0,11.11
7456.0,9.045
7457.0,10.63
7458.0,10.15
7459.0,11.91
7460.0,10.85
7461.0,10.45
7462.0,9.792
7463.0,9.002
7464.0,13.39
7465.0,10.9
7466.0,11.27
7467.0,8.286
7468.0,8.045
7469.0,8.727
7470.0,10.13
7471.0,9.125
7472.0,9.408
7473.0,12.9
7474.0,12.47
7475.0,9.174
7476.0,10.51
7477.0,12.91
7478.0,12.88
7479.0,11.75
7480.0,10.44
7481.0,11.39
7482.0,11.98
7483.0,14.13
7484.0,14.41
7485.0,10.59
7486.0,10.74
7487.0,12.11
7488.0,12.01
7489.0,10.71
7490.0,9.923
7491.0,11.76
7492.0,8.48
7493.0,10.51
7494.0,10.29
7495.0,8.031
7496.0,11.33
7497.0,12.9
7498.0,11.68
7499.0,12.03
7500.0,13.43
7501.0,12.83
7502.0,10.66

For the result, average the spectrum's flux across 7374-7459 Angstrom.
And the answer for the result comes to 10.3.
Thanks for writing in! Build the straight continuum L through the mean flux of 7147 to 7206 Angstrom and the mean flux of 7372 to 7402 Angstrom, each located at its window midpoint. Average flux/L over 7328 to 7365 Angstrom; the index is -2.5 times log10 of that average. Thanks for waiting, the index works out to 0.024 mag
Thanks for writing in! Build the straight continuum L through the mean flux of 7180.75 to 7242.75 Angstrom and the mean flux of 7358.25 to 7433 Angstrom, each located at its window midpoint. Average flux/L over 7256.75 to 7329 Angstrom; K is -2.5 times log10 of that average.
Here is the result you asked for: 0.04 mag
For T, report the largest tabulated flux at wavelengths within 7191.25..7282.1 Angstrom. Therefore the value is 16.93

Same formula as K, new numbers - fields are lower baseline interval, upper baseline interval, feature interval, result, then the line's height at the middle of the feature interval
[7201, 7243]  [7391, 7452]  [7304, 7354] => 0.05 mag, 10.4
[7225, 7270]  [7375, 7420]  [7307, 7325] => 0.08 mag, 10.5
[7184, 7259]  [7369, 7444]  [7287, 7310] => 0.08 mag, 10.5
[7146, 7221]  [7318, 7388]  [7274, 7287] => 0.04 mag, 10.1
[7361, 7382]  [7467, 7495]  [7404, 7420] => 0.03 mag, 10.4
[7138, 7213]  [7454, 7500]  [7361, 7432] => 0.04 mag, 10.7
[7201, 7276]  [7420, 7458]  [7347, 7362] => -0.03 mag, 10.4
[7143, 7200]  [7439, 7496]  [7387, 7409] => 0.01 mag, 10.6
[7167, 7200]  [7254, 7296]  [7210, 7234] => -0.06 mag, 10.2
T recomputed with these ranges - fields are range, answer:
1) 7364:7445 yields 13.03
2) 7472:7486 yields 14.41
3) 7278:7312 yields 16.14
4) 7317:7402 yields 14.74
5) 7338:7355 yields 11.95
